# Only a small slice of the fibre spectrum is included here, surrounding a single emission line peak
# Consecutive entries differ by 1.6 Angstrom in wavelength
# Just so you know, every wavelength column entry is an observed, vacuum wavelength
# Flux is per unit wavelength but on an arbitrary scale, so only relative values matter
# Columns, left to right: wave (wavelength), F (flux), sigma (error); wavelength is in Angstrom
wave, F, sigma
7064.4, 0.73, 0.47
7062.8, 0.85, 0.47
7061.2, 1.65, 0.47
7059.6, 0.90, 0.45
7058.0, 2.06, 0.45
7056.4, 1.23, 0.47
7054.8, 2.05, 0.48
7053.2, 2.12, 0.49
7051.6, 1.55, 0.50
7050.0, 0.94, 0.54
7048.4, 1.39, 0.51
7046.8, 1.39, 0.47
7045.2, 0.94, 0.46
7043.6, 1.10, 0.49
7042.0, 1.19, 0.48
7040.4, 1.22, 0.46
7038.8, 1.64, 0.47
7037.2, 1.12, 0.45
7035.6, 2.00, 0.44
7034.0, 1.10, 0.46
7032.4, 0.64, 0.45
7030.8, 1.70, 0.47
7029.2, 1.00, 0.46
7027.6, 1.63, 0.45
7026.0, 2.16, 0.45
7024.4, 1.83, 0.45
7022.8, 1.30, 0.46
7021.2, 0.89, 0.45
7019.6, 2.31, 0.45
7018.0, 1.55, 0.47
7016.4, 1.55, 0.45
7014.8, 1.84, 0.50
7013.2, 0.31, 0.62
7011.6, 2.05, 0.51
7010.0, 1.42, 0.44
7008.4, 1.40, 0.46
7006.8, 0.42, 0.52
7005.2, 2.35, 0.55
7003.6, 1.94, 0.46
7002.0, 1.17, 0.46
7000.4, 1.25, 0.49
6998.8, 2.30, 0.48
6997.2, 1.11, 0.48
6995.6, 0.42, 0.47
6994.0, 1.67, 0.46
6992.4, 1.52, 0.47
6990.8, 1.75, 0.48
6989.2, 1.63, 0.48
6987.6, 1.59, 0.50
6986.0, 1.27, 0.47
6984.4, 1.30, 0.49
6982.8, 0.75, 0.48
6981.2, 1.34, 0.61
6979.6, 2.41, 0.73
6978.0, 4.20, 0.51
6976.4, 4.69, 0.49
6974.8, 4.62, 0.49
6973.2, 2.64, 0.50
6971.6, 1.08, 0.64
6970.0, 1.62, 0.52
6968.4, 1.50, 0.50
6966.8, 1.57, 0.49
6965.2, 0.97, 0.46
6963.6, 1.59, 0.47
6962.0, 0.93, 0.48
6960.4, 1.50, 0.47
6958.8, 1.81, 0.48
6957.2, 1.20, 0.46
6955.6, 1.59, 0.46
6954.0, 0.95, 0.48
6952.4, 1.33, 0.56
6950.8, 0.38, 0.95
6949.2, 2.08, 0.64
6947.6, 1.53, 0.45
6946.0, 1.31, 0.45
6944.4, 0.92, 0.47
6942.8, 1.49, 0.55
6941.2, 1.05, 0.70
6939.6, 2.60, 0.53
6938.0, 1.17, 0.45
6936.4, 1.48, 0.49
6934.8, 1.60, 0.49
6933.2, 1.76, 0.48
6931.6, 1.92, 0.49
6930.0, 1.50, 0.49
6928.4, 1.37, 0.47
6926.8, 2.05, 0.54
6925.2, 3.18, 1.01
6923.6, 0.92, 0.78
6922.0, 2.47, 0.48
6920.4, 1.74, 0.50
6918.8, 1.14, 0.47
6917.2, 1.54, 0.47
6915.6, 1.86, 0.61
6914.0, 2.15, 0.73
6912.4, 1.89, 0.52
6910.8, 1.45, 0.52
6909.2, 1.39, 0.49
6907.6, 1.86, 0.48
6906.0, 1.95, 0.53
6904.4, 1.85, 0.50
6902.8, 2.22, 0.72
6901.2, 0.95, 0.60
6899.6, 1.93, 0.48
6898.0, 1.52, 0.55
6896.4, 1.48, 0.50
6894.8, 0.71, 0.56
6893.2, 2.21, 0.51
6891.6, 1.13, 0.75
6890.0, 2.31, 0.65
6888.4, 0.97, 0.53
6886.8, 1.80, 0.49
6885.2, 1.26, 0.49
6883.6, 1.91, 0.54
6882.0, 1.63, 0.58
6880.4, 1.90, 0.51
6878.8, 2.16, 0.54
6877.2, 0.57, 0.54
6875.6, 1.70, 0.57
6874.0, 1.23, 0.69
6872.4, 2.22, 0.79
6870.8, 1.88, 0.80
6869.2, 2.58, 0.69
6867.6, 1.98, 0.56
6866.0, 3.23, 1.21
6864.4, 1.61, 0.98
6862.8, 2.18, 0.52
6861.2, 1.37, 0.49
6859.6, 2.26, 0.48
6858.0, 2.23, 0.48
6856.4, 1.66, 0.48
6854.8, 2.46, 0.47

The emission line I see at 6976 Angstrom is H-beta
